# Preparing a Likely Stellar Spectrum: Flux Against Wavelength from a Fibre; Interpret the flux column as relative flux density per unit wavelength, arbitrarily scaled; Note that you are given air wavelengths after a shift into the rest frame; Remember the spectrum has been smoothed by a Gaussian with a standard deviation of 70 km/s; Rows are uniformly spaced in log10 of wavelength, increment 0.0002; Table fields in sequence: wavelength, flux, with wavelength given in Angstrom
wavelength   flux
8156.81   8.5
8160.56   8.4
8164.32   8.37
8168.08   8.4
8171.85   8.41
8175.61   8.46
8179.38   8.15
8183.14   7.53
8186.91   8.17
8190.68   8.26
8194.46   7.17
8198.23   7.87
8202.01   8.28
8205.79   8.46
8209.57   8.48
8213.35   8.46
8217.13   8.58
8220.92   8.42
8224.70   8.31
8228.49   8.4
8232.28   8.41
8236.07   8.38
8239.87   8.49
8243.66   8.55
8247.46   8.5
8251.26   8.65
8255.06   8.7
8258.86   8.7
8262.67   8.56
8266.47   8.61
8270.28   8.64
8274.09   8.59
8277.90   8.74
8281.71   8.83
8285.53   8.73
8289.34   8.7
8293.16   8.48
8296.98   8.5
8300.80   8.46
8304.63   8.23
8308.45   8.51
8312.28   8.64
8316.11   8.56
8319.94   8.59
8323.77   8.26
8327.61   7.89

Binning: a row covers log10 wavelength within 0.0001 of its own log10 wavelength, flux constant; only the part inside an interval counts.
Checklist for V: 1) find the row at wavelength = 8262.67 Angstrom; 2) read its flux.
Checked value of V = 8.56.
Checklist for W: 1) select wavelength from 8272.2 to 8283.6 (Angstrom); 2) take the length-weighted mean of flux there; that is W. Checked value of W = 8.72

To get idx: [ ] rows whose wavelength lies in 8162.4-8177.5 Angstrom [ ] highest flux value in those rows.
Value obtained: 8.46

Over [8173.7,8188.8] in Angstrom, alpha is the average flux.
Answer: 8.08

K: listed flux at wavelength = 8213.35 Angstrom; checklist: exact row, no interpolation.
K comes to 8.46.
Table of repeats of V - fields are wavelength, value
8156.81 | 8.5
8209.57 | 8.48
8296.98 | 8.5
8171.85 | 8.41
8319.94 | 8.59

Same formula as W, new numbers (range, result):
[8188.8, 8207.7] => 8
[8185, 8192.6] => 8.2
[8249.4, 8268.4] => 8.64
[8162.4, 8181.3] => 8.36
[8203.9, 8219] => 8.5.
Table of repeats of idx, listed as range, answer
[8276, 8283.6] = 8.83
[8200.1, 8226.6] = 8.58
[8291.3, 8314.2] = 8.64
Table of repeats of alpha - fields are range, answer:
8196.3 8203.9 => 8.07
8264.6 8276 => 8.61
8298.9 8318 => 8.48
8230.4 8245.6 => 8.46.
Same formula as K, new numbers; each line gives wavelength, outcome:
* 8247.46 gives 8.5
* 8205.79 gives 8.46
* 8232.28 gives 8.41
